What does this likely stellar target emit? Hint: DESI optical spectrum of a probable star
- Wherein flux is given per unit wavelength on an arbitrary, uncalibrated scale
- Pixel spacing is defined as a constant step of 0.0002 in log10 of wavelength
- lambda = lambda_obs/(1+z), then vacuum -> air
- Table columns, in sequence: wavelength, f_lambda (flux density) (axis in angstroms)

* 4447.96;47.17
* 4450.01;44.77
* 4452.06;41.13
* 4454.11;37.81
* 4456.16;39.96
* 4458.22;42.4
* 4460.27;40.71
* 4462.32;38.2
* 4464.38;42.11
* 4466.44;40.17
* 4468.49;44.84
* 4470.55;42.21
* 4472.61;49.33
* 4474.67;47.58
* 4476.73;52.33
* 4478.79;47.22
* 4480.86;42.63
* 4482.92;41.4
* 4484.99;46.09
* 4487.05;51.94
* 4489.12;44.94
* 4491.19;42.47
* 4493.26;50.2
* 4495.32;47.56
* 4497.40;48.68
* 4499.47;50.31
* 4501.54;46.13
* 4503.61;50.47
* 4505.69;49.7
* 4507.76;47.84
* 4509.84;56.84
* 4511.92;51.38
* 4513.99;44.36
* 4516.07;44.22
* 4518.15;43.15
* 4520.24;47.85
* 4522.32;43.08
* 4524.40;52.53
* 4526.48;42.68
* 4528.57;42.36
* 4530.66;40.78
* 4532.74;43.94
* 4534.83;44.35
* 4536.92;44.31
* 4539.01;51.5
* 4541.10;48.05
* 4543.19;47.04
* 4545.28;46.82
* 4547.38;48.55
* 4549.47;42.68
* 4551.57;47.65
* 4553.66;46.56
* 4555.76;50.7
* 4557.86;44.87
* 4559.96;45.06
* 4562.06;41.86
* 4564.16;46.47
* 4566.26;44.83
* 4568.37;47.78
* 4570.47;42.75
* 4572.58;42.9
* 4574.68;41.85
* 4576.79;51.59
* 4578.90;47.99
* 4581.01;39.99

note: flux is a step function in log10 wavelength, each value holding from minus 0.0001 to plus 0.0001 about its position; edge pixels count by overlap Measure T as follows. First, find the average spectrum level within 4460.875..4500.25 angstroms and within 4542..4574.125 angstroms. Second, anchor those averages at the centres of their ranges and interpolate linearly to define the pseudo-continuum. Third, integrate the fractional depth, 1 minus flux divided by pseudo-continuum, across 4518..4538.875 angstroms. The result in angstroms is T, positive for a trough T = 0.4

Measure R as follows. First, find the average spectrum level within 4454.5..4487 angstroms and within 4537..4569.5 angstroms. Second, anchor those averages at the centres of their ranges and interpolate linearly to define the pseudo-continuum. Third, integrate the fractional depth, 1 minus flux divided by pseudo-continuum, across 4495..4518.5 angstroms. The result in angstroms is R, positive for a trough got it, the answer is -1.8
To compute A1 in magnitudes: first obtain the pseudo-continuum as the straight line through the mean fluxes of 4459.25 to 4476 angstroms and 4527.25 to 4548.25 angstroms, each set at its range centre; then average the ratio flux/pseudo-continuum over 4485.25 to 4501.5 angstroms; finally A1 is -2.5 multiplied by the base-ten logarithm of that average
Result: -0.09 mag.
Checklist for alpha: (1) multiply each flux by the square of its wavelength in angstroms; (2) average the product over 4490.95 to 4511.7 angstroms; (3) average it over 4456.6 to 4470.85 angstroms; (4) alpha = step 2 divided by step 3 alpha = 1.21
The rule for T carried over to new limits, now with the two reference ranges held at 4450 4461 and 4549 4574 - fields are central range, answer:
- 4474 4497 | -2.6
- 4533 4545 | -0.7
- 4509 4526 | -1.6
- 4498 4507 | -1.3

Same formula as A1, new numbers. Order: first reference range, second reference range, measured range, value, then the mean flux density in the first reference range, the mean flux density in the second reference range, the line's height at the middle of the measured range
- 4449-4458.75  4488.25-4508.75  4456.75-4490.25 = -0.01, 41.1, 47.9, 44.1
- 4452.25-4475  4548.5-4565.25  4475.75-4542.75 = -0.07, 42.1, 45.7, 43.9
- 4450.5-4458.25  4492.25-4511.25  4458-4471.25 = 0.02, 40.3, 49.8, 42.4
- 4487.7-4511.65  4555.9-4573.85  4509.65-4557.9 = 0.01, 48.8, 44.8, 46.7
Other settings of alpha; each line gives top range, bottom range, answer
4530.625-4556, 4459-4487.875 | 1.07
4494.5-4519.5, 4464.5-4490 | 1.07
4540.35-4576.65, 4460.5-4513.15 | 1.01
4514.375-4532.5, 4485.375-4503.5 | 0.94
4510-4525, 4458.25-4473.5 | 1.13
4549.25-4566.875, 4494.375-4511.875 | 0.94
